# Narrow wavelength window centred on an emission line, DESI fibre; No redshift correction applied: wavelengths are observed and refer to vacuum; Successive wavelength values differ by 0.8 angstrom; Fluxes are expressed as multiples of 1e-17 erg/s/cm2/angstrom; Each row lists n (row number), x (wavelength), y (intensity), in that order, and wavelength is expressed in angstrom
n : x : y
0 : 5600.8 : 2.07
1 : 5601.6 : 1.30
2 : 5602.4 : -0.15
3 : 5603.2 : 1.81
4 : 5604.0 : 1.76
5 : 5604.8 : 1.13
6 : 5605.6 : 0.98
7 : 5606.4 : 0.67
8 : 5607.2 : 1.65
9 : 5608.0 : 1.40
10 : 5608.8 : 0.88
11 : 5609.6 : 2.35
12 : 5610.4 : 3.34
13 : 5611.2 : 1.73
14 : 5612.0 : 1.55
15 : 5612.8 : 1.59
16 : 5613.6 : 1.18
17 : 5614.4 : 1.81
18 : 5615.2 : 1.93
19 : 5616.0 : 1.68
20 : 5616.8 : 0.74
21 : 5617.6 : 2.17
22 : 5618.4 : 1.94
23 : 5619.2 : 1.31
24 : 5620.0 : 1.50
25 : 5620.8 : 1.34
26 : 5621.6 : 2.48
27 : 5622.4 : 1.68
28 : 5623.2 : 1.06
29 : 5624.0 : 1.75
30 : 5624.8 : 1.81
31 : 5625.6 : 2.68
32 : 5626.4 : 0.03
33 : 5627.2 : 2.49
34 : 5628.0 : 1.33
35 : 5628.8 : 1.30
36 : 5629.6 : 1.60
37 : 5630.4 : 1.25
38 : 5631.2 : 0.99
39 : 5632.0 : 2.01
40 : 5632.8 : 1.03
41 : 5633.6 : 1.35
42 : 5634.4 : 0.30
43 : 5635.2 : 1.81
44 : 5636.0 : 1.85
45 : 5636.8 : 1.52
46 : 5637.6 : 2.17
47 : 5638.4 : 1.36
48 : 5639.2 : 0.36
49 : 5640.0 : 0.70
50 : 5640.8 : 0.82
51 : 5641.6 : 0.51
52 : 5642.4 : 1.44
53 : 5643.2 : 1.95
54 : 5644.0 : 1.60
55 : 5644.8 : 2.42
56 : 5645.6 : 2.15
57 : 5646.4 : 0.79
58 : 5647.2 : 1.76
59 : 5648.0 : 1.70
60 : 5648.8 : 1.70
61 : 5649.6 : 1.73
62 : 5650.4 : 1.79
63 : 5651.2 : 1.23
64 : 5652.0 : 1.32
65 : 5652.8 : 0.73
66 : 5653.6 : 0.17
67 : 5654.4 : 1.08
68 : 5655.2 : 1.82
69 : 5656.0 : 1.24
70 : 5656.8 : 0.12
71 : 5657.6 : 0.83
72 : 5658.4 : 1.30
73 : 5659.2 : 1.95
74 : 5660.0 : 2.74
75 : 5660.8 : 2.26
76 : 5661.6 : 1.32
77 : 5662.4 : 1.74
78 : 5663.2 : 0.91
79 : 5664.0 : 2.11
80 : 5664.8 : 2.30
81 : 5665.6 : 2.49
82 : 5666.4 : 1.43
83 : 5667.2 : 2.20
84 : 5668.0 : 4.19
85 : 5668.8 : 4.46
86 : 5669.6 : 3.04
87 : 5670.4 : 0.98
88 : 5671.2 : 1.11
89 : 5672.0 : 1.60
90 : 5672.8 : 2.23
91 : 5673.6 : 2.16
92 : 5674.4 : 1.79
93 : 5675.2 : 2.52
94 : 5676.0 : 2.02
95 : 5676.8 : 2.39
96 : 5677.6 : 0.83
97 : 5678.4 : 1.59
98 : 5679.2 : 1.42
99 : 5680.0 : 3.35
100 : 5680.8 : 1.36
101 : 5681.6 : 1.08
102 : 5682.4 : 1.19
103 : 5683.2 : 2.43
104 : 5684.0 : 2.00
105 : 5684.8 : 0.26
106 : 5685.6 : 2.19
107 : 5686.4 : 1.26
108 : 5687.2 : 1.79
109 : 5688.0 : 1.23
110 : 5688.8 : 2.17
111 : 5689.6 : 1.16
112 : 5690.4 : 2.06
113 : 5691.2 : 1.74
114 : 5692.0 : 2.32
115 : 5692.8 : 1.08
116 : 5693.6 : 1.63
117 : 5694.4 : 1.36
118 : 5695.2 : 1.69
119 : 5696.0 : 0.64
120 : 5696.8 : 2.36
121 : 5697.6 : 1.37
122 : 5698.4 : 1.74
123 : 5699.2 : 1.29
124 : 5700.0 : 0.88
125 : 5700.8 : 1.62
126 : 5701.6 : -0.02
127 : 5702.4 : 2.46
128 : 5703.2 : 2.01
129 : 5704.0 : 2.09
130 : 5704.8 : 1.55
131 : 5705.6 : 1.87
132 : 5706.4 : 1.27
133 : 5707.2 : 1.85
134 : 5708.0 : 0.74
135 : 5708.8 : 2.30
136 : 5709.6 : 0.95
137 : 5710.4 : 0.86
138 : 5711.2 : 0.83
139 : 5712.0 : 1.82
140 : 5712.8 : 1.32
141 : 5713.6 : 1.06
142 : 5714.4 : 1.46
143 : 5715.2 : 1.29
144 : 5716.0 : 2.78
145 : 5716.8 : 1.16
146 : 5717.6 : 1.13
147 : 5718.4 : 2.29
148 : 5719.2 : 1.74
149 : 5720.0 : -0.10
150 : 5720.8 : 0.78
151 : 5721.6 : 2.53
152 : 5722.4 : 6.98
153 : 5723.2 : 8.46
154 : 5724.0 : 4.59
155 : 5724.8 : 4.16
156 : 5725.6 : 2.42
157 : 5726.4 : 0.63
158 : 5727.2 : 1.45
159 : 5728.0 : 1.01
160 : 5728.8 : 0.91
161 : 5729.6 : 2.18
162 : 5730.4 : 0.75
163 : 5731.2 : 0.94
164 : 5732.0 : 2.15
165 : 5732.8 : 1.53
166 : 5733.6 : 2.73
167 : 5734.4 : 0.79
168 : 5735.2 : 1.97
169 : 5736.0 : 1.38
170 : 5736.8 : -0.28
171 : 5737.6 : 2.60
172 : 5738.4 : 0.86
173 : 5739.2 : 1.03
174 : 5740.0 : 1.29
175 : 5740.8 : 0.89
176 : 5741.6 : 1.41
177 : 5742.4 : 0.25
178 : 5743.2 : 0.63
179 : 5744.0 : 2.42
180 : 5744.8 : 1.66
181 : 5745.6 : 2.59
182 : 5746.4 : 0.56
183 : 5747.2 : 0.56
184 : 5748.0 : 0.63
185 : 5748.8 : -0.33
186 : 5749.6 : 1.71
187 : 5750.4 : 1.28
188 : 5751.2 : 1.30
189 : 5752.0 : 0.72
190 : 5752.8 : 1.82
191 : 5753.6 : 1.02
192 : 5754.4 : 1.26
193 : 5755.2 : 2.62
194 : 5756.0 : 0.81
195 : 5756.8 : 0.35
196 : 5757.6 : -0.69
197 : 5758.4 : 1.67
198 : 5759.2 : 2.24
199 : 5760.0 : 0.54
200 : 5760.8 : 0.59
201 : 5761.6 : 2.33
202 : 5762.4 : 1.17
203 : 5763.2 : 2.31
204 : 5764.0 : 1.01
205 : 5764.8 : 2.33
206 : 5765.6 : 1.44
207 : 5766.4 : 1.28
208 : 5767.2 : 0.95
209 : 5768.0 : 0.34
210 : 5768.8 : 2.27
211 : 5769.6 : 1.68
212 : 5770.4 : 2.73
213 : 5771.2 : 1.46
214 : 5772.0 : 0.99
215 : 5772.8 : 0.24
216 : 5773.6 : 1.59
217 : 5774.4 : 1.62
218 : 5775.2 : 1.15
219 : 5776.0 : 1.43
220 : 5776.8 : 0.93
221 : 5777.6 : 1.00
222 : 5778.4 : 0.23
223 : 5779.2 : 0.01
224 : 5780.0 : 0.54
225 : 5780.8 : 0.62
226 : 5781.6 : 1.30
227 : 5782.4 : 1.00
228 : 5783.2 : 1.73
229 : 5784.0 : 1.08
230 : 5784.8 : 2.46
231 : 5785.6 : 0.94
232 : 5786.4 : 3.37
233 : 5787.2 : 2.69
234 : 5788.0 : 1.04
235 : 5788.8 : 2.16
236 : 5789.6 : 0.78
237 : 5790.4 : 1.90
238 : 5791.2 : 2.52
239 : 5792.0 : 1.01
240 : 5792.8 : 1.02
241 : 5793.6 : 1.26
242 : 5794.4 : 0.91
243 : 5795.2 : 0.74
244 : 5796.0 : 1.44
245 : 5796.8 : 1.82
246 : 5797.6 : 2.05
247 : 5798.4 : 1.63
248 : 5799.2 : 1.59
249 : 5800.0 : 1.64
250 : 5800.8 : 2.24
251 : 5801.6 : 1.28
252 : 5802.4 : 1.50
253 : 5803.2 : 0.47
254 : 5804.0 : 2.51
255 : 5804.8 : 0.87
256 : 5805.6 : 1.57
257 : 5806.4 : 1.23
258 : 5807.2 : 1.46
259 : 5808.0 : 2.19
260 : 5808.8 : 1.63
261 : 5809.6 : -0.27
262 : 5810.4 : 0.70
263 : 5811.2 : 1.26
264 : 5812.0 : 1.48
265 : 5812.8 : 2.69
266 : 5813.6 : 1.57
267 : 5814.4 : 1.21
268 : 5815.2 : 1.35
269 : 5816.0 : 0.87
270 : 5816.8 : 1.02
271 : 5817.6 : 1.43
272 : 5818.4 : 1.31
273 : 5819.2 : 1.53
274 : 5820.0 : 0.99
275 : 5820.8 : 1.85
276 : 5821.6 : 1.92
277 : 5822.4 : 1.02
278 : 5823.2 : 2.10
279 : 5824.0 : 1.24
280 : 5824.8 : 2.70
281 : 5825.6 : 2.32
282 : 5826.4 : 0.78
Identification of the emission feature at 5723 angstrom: [O III]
